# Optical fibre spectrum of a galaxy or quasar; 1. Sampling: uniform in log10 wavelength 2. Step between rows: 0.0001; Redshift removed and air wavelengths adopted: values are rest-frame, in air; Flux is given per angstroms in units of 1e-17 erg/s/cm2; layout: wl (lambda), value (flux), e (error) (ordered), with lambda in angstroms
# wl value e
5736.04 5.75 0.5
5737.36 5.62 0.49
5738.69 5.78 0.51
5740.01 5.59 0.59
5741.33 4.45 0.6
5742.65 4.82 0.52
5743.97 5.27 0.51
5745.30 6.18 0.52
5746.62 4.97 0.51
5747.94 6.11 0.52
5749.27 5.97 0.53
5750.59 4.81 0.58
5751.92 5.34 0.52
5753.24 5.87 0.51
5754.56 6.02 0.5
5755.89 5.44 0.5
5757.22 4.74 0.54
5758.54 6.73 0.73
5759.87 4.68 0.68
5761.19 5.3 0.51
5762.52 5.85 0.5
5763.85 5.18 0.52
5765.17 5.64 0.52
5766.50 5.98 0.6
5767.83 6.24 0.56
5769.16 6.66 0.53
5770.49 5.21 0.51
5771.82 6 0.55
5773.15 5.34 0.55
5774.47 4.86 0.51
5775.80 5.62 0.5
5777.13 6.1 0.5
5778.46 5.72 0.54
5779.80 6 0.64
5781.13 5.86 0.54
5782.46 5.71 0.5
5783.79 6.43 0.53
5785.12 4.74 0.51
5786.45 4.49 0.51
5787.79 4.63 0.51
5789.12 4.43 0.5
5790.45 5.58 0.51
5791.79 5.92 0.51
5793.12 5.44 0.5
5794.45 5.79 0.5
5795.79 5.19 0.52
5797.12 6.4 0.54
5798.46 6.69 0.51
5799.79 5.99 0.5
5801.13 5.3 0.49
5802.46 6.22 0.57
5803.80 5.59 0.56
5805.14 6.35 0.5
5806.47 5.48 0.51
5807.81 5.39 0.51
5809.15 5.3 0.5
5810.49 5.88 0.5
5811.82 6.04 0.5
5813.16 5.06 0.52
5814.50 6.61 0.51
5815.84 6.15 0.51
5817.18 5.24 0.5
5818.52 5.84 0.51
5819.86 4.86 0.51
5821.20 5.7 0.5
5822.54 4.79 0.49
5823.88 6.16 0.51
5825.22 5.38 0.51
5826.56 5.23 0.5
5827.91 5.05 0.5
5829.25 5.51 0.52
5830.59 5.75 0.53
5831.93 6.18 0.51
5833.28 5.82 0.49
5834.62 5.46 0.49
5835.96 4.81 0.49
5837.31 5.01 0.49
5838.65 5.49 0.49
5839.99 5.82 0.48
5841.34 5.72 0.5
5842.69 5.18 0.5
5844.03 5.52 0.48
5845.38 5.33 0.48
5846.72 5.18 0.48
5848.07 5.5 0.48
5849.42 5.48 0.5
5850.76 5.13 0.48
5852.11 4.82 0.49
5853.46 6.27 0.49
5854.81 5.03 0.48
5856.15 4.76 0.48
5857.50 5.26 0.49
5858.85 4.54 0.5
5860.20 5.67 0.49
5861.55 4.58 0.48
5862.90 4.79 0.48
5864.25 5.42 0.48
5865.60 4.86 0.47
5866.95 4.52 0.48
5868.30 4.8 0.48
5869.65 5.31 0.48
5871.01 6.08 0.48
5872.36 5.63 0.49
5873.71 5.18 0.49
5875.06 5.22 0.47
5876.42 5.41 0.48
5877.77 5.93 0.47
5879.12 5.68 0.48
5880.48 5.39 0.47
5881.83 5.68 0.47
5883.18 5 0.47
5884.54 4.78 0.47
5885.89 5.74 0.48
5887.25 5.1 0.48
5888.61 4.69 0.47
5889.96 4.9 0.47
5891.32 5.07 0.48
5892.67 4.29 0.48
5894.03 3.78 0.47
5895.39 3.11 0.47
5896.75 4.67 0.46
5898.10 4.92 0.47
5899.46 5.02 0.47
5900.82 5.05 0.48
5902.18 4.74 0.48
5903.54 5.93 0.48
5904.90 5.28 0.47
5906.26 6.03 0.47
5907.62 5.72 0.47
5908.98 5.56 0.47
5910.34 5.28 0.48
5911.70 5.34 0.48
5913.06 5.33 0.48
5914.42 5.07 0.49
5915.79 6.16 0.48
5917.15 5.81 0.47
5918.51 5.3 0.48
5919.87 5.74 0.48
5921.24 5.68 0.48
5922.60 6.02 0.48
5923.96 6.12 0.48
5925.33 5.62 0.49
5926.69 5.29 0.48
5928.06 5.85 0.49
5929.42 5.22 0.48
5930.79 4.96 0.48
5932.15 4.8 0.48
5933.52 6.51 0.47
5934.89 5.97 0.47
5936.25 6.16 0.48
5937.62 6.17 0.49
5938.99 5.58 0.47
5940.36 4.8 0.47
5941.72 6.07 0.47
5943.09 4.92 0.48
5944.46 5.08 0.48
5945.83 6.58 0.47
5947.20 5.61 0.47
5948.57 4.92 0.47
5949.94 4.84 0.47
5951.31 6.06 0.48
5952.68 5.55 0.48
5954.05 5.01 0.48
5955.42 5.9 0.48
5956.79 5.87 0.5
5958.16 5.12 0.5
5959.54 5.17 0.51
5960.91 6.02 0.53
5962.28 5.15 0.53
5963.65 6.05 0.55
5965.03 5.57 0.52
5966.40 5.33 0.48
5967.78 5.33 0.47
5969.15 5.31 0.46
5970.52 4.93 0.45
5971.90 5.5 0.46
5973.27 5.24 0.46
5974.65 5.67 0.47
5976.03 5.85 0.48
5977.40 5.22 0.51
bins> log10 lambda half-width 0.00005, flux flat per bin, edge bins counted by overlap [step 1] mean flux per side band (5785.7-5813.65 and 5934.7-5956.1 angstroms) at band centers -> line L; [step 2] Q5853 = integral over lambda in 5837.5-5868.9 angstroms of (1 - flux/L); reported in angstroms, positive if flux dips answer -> 2.1 angstroms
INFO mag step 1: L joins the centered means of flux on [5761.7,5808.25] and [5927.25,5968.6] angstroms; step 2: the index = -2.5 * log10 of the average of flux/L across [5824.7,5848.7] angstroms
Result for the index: 0.035 mag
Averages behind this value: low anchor 5.66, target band 5.44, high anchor 5.54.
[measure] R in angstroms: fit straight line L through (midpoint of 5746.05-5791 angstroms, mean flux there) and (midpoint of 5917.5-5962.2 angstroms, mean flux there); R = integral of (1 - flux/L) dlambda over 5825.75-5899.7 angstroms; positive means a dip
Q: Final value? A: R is 4.98 angstroms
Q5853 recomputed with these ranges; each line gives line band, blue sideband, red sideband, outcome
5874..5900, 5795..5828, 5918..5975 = 2.9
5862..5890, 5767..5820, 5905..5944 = 1.9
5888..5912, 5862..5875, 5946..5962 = 1.5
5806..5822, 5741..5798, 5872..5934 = -0.5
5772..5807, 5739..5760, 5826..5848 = -1.0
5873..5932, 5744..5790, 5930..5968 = 2.9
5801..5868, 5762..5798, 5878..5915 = -0.7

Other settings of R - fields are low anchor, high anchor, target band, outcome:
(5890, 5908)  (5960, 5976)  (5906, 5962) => -4.3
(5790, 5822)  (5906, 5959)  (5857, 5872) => 1.5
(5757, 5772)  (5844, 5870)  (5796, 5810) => -1.0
